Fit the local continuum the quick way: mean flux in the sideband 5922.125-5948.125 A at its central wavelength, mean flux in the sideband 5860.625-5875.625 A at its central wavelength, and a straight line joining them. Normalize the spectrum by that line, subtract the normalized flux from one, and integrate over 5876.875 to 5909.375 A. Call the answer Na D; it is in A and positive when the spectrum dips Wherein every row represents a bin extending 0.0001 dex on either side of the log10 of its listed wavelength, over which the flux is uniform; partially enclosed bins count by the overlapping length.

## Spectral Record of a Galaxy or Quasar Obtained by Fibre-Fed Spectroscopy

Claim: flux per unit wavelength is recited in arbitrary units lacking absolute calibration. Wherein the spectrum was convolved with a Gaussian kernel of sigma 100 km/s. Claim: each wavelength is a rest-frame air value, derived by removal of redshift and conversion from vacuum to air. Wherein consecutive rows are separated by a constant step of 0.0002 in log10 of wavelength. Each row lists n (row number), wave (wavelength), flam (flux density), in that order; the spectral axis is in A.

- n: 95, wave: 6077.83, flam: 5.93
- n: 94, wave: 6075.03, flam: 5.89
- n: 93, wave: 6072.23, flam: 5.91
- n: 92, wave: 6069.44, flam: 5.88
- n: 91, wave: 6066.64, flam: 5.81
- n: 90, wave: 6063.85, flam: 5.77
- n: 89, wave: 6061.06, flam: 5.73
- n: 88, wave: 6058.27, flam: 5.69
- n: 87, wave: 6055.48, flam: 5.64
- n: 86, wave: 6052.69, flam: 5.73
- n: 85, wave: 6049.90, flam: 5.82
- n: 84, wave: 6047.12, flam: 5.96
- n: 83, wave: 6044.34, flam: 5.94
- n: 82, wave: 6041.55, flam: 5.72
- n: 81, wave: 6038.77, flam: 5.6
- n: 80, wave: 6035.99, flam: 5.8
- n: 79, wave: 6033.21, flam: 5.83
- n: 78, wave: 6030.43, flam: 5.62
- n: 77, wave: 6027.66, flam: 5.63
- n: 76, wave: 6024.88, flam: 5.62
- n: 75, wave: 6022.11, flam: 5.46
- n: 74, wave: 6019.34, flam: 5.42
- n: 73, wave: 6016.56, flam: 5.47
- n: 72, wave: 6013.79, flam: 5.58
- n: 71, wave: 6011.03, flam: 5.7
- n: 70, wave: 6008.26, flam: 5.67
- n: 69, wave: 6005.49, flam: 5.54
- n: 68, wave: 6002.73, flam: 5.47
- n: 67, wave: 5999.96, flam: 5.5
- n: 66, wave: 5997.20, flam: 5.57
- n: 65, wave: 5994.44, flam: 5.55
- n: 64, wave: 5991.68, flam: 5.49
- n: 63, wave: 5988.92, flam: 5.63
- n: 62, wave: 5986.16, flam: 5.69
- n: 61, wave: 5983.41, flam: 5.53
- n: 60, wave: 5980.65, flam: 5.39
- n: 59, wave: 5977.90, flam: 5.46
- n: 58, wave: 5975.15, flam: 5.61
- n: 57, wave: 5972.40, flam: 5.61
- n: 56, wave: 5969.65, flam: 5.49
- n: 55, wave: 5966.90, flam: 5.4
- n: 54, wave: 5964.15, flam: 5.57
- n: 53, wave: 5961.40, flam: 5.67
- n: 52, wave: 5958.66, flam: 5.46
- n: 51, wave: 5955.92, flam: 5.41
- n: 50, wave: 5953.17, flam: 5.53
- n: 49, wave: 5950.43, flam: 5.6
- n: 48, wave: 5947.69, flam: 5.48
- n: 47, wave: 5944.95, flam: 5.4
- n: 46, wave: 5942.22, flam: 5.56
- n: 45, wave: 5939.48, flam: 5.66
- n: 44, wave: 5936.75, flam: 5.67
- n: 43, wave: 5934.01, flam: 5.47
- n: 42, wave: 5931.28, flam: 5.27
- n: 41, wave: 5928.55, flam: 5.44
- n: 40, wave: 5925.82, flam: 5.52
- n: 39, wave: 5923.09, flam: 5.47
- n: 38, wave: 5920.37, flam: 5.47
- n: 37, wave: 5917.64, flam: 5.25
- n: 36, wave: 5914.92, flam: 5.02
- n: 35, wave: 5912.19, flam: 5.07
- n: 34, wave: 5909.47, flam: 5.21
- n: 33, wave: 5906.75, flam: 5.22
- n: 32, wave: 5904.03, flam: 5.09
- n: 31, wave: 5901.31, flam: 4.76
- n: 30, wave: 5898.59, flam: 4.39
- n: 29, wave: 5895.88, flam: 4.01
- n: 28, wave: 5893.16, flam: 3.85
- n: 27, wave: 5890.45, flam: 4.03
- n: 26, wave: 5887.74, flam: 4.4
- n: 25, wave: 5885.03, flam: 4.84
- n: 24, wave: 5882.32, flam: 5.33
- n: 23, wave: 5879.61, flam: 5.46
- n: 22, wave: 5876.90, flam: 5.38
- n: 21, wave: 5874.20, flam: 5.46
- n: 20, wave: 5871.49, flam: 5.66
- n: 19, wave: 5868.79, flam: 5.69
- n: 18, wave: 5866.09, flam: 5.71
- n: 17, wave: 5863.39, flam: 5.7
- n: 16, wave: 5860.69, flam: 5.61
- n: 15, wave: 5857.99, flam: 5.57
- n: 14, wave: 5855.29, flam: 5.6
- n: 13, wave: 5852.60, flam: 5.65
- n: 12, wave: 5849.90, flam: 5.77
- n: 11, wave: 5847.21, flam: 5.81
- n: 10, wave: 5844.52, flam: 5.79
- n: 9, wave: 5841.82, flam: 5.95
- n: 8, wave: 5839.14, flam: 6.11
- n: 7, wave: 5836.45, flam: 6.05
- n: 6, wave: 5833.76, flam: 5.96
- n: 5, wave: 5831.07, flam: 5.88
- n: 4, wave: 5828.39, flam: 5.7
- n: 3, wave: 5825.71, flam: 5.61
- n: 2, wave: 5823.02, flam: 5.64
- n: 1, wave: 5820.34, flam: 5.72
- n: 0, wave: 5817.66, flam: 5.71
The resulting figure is 5.0 A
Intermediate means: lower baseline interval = 5.64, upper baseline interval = 5.49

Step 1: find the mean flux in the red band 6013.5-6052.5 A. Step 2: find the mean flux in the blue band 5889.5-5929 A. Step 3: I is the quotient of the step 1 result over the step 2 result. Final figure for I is 1.16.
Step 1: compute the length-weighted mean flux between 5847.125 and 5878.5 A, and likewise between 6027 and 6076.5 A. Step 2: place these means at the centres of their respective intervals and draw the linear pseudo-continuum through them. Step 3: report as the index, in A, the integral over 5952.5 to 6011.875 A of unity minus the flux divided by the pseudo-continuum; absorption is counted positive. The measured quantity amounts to 1.88 A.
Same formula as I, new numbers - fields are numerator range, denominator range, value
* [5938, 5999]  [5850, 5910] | 1.08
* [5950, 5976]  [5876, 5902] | 1.19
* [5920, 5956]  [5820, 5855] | 0.95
